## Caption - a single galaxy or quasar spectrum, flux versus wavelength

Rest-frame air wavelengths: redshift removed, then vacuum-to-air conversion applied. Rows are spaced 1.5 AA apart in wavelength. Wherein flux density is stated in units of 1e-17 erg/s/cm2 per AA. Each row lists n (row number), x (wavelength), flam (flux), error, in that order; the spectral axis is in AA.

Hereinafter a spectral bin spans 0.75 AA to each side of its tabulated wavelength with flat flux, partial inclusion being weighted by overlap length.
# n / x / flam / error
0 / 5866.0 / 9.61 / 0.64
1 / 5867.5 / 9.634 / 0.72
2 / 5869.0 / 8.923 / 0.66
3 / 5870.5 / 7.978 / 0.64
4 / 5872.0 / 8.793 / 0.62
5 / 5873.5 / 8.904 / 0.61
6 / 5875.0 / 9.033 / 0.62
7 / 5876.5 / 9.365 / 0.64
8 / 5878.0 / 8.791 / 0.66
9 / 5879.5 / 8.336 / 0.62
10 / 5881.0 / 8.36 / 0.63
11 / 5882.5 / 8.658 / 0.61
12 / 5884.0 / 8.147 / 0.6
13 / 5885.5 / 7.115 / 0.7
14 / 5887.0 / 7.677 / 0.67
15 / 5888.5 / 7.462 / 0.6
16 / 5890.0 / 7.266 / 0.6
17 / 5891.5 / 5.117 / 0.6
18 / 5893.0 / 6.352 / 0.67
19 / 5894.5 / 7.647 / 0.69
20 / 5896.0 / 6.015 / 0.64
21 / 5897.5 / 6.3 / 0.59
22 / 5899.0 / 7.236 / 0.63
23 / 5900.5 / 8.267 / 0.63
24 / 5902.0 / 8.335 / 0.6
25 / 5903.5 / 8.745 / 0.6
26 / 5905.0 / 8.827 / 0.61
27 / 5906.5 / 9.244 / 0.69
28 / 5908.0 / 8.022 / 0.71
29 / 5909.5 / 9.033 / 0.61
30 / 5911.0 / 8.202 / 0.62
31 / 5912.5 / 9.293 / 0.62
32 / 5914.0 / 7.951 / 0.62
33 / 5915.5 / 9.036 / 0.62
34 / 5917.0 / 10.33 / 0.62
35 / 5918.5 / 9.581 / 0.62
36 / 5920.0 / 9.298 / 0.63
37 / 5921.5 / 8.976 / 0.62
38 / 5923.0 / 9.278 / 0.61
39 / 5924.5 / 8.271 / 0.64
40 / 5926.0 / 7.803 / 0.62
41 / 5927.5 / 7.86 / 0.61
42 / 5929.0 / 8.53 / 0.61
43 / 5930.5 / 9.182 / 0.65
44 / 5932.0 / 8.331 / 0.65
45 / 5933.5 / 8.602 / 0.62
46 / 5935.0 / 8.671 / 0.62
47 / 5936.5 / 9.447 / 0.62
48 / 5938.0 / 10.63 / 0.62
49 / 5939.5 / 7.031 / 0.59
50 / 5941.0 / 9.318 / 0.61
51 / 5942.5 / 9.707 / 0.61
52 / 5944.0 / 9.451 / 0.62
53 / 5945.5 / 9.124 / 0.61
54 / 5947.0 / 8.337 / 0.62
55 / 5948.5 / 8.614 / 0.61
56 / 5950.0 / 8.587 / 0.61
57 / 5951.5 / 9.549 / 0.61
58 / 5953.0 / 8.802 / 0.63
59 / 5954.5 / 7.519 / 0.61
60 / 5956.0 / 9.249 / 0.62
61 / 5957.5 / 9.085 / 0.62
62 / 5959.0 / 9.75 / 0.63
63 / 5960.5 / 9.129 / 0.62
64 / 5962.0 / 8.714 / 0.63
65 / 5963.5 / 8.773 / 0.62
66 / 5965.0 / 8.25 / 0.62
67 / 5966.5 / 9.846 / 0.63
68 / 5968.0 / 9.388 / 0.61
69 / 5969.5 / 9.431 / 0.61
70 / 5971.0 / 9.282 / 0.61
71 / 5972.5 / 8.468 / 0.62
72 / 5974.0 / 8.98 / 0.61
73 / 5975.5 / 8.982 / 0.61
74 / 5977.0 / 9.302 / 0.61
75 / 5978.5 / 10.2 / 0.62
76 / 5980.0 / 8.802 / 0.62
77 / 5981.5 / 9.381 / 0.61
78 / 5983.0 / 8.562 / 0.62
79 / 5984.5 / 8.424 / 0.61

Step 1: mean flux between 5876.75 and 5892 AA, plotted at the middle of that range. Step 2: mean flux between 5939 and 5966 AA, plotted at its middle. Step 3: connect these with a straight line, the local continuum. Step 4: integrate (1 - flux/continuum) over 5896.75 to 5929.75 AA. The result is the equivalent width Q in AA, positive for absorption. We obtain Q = -1.3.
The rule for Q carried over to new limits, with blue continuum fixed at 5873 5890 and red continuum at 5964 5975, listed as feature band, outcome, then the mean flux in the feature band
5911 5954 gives -0.71 AA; 8.89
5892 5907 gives 1.48 AA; 7.63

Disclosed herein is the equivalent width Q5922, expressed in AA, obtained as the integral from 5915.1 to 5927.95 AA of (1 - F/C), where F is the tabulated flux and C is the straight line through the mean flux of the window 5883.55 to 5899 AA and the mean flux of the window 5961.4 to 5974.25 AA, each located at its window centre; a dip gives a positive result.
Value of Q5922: -2.04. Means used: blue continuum 6.9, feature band 8.96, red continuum 9.02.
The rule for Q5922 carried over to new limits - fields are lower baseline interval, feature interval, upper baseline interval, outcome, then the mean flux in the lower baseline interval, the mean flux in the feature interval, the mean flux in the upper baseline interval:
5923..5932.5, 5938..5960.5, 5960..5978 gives -0.48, 8.4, 8.93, 9.06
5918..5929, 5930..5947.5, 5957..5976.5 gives -0.32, 8.69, 8.99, 9.09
